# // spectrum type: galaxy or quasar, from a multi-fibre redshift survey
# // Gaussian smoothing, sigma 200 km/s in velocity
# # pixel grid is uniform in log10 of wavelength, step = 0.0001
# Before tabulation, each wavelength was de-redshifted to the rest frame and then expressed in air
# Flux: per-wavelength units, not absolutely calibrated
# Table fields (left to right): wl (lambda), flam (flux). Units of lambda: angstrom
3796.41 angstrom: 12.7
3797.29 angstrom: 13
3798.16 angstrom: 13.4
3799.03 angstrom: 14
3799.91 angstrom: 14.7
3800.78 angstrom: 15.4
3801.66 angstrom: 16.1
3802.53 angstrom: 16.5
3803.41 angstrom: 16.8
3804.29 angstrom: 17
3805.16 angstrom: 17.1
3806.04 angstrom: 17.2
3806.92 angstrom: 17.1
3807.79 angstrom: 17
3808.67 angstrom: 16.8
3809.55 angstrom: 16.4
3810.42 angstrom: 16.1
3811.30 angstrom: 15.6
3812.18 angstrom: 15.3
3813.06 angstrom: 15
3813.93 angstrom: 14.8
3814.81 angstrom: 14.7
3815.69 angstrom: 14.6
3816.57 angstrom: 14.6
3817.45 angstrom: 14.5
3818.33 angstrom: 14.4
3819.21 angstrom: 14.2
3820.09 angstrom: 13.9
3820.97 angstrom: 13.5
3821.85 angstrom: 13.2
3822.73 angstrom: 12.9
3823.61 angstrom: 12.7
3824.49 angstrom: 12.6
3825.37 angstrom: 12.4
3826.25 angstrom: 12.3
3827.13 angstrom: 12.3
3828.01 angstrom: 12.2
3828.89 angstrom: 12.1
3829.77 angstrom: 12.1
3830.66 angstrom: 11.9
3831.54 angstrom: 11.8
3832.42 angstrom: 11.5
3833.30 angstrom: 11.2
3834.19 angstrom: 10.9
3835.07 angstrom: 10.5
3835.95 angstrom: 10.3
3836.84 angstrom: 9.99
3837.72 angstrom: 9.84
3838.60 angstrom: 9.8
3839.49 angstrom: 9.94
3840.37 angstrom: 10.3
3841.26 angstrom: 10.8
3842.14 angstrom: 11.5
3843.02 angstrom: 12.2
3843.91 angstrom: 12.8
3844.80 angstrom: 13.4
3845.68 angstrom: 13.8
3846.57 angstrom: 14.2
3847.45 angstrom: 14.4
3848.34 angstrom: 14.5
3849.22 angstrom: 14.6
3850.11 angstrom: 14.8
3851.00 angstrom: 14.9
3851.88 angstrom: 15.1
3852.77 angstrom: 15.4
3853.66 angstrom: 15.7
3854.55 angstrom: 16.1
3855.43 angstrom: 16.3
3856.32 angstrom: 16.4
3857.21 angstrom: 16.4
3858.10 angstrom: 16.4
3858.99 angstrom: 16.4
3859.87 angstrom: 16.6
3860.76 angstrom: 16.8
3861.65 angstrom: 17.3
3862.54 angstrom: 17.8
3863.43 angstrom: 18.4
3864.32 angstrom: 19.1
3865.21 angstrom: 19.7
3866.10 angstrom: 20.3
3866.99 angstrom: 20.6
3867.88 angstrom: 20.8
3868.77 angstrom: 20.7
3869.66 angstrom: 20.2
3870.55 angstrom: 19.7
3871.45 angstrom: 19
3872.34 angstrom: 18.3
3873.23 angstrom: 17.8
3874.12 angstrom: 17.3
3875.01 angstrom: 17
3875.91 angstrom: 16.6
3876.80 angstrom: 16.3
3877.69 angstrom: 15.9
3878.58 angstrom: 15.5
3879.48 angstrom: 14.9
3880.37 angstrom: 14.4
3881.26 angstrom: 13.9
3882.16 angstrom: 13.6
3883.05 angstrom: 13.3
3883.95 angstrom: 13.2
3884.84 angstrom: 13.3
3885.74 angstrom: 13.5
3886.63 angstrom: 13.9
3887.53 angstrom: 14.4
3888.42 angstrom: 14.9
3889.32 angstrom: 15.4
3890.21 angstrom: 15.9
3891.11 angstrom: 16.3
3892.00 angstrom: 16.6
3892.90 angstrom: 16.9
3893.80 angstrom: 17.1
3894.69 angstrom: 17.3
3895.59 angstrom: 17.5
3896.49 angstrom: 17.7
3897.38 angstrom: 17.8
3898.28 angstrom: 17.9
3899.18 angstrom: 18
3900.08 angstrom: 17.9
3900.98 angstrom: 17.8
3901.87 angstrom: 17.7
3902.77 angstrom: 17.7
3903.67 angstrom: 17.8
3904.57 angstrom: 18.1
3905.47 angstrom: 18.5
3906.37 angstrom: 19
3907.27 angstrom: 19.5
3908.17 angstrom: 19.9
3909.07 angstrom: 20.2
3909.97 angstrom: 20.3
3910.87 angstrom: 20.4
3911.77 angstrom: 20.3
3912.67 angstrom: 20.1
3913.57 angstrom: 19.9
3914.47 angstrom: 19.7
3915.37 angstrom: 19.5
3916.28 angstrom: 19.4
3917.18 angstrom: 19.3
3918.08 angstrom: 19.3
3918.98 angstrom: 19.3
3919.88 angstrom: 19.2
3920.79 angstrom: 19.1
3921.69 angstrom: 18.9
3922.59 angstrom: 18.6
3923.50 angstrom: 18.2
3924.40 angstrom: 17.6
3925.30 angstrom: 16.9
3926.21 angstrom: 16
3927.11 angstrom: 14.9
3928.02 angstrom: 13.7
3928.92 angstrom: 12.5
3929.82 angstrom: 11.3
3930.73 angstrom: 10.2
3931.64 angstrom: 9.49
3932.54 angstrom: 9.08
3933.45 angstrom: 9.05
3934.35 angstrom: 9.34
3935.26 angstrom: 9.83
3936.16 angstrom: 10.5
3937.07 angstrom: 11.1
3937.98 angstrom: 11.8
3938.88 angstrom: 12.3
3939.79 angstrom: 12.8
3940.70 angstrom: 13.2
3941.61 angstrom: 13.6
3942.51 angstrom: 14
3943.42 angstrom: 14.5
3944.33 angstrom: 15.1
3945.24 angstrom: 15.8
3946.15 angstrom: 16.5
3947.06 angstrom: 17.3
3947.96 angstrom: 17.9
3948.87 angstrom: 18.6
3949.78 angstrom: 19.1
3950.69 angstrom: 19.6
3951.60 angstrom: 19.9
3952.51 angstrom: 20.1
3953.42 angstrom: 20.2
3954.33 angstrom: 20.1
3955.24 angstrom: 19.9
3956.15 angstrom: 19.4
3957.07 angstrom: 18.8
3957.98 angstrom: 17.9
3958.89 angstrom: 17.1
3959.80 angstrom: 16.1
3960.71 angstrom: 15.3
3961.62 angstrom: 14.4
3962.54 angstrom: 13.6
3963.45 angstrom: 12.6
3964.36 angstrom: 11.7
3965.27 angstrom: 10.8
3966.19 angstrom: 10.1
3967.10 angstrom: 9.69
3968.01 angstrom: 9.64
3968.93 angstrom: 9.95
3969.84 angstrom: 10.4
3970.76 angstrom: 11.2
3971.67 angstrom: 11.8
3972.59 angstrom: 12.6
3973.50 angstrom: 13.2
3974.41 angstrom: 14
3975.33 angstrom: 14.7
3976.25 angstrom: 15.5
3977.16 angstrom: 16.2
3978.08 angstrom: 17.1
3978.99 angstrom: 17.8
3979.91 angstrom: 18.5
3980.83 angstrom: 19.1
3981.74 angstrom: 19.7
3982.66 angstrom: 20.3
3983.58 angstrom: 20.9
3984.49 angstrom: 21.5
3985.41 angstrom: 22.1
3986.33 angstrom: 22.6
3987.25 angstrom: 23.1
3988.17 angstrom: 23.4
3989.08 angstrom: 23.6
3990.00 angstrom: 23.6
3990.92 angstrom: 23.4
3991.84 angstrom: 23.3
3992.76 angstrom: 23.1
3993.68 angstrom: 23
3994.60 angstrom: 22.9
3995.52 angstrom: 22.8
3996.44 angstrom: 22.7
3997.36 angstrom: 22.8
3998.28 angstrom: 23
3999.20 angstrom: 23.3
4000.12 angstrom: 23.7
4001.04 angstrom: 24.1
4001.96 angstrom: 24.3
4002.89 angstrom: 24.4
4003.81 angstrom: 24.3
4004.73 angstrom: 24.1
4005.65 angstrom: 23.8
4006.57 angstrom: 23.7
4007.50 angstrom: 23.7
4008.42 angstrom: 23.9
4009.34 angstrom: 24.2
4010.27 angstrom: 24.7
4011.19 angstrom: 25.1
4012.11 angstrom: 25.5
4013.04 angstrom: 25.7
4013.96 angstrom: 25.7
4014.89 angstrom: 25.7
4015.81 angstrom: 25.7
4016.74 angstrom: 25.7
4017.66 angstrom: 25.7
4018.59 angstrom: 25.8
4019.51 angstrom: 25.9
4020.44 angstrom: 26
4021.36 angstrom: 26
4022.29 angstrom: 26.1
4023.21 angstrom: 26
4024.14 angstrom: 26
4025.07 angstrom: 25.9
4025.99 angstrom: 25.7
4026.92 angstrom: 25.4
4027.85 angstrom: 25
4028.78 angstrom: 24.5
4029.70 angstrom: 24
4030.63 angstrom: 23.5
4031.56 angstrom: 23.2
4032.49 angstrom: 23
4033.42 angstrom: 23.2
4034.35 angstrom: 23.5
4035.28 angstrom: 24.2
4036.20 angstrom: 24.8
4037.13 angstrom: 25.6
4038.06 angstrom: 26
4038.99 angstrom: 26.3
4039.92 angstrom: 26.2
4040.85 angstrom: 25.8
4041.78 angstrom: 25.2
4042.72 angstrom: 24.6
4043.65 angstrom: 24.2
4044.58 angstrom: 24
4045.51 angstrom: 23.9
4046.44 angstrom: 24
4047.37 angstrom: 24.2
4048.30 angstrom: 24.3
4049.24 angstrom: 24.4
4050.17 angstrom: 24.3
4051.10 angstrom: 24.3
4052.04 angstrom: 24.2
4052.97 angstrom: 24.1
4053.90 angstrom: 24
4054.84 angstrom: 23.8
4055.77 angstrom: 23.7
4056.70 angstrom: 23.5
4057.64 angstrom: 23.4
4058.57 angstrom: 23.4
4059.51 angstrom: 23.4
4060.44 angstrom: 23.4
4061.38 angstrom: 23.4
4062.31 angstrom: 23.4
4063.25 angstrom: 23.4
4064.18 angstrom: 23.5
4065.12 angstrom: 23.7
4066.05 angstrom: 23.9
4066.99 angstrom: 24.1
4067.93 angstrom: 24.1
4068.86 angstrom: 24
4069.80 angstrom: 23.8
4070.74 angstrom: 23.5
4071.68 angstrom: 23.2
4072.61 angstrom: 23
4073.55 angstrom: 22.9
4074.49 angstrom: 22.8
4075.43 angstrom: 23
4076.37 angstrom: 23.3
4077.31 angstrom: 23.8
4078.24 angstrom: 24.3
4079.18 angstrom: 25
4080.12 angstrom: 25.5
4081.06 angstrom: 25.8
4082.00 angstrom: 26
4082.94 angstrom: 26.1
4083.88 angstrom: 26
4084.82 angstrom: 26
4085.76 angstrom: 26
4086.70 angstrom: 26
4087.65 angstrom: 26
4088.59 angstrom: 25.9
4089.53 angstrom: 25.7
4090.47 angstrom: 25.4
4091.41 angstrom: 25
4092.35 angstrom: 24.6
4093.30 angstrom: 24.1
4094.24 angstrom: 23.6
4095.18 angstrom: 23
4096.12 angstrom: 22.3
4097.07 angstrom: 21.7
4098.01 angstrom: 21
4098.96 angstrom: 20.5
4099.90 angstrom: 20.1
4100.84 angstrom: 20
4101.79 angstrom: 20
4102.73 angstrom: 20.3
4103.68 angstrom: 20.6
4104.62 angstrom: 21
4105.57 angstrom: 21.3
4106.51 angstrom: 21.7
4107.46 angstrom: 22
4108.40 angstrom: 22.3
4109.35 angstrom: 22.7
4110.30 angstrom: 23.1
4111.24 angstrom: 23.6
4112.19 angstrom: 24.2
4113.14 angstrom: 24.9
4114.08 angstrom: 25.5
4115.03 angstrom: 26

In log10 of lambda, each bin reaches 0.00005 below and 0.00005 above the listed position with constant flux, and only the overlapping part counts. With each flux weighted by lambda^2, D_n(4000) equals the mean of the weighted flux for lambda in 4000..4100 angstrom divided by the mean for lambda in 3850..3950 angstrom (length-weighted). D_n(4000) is 1.6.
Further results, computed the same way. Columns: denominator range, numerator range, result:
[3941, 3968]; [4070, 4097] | 1.63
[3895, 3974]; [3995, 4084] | 1.62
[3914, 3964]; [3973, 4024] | 1.48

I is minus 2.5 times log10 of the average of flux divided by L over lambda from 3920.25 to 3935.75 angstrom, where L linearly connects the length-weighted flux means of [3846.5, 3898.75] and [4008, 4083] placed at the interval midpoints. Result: 0.35 mag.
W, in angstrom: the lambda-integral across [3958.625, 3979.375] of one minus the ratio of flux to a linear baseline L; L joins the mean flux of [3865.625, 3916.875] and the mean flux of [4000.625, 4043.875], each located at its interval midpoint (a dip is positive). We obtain 8.2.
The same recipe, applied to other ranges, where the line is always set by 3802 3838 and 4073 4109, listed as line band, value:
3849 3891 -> -2.50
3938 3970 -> 5.48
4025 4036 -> -1.52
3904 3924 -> -2.60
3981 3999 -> -2.38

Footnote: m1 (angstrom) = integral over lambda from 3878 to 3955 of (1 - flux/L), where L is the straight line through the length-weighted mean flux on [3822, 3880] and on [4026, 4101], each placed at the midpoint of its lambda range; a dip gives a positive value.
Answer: 5.9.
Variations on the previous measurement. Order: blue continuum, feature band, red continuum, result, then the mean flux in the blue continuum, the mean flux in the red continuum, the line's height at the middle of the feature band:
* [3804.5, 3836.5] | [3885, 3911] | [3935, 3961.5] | -3.6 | 13.8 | 16.2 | 15.2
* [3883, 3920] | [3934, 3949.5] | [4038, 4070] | 4.4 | 17.7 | 24.1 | 19.4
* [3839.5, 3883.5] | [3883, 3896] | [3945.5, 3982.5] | 0.5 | 16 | 15.7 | 15.9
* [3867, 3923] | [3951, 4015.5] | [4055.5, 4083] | 4.1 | 17.6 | 23.8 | 20.8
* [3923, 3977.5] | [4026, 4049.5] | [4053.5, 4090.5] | -3.4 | 14.3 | 24.3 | 21.5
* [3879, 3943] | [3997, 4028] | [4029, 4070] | -4.2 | 15.9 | 24.1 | 21.9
